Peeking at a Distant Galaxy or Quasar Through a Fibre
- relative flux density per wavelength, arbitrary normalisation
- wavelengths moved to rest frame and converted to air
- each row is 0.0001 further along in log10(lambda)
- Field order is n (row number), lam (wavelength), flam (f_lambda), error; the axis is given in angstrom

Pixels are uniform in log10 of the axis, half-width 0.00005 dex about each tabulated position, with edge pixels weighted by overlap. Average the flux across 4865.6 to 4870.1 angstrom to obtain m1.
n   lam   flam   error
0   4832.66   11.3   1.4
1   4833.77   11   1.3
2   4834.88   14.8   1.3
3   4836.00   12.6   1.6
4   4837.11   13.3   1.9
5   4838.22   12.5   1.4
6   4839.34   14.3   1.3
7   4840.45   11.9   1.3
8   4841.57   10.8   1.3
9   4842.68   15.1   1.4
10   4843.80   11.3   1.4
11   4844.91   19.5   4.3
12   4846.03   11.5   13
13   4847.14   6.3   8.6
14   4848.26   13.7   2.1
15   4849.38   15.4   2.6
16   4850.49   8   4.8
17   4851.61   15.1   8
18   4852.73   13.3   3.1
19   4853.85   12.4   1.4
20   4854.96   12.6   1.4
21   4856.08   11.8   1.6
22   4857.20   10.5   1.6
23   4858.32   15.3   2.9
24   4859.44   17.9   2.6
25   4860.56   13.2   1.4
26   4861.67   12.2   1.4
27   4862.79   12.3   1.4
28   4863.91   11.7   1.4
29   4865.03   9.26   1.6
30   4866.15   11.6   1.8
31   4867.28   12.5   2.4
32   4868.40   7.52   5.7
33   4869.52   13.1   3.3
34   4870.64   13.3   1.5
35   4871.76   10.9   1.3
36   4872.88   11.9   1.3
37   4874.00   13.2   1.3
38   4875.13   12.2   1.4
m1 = 11.2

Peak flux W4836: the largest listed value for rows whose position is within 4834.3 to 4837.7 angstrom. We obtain 14.8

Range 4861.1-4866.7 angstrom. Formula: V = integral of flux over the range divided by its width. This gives 11.4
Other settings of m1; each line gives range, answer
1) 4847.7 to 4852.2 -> 13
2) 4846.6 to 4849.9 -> 11.8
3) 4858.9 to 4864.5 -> 13.4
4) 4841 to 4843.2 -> 12.9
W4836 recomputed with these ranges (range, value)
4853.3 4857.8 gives 12.6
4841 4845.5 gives 19.5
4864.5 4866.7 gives 11.6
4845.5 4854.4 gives 15.4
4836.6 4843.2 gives 15.1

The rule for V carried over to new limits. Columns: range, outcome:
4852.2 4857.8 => 12.1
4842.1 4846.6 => 14.3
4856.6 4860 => 14.5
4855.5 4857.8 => 11.2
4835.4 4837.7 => 13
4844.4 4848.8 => 12.7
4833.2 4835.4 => 12.9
